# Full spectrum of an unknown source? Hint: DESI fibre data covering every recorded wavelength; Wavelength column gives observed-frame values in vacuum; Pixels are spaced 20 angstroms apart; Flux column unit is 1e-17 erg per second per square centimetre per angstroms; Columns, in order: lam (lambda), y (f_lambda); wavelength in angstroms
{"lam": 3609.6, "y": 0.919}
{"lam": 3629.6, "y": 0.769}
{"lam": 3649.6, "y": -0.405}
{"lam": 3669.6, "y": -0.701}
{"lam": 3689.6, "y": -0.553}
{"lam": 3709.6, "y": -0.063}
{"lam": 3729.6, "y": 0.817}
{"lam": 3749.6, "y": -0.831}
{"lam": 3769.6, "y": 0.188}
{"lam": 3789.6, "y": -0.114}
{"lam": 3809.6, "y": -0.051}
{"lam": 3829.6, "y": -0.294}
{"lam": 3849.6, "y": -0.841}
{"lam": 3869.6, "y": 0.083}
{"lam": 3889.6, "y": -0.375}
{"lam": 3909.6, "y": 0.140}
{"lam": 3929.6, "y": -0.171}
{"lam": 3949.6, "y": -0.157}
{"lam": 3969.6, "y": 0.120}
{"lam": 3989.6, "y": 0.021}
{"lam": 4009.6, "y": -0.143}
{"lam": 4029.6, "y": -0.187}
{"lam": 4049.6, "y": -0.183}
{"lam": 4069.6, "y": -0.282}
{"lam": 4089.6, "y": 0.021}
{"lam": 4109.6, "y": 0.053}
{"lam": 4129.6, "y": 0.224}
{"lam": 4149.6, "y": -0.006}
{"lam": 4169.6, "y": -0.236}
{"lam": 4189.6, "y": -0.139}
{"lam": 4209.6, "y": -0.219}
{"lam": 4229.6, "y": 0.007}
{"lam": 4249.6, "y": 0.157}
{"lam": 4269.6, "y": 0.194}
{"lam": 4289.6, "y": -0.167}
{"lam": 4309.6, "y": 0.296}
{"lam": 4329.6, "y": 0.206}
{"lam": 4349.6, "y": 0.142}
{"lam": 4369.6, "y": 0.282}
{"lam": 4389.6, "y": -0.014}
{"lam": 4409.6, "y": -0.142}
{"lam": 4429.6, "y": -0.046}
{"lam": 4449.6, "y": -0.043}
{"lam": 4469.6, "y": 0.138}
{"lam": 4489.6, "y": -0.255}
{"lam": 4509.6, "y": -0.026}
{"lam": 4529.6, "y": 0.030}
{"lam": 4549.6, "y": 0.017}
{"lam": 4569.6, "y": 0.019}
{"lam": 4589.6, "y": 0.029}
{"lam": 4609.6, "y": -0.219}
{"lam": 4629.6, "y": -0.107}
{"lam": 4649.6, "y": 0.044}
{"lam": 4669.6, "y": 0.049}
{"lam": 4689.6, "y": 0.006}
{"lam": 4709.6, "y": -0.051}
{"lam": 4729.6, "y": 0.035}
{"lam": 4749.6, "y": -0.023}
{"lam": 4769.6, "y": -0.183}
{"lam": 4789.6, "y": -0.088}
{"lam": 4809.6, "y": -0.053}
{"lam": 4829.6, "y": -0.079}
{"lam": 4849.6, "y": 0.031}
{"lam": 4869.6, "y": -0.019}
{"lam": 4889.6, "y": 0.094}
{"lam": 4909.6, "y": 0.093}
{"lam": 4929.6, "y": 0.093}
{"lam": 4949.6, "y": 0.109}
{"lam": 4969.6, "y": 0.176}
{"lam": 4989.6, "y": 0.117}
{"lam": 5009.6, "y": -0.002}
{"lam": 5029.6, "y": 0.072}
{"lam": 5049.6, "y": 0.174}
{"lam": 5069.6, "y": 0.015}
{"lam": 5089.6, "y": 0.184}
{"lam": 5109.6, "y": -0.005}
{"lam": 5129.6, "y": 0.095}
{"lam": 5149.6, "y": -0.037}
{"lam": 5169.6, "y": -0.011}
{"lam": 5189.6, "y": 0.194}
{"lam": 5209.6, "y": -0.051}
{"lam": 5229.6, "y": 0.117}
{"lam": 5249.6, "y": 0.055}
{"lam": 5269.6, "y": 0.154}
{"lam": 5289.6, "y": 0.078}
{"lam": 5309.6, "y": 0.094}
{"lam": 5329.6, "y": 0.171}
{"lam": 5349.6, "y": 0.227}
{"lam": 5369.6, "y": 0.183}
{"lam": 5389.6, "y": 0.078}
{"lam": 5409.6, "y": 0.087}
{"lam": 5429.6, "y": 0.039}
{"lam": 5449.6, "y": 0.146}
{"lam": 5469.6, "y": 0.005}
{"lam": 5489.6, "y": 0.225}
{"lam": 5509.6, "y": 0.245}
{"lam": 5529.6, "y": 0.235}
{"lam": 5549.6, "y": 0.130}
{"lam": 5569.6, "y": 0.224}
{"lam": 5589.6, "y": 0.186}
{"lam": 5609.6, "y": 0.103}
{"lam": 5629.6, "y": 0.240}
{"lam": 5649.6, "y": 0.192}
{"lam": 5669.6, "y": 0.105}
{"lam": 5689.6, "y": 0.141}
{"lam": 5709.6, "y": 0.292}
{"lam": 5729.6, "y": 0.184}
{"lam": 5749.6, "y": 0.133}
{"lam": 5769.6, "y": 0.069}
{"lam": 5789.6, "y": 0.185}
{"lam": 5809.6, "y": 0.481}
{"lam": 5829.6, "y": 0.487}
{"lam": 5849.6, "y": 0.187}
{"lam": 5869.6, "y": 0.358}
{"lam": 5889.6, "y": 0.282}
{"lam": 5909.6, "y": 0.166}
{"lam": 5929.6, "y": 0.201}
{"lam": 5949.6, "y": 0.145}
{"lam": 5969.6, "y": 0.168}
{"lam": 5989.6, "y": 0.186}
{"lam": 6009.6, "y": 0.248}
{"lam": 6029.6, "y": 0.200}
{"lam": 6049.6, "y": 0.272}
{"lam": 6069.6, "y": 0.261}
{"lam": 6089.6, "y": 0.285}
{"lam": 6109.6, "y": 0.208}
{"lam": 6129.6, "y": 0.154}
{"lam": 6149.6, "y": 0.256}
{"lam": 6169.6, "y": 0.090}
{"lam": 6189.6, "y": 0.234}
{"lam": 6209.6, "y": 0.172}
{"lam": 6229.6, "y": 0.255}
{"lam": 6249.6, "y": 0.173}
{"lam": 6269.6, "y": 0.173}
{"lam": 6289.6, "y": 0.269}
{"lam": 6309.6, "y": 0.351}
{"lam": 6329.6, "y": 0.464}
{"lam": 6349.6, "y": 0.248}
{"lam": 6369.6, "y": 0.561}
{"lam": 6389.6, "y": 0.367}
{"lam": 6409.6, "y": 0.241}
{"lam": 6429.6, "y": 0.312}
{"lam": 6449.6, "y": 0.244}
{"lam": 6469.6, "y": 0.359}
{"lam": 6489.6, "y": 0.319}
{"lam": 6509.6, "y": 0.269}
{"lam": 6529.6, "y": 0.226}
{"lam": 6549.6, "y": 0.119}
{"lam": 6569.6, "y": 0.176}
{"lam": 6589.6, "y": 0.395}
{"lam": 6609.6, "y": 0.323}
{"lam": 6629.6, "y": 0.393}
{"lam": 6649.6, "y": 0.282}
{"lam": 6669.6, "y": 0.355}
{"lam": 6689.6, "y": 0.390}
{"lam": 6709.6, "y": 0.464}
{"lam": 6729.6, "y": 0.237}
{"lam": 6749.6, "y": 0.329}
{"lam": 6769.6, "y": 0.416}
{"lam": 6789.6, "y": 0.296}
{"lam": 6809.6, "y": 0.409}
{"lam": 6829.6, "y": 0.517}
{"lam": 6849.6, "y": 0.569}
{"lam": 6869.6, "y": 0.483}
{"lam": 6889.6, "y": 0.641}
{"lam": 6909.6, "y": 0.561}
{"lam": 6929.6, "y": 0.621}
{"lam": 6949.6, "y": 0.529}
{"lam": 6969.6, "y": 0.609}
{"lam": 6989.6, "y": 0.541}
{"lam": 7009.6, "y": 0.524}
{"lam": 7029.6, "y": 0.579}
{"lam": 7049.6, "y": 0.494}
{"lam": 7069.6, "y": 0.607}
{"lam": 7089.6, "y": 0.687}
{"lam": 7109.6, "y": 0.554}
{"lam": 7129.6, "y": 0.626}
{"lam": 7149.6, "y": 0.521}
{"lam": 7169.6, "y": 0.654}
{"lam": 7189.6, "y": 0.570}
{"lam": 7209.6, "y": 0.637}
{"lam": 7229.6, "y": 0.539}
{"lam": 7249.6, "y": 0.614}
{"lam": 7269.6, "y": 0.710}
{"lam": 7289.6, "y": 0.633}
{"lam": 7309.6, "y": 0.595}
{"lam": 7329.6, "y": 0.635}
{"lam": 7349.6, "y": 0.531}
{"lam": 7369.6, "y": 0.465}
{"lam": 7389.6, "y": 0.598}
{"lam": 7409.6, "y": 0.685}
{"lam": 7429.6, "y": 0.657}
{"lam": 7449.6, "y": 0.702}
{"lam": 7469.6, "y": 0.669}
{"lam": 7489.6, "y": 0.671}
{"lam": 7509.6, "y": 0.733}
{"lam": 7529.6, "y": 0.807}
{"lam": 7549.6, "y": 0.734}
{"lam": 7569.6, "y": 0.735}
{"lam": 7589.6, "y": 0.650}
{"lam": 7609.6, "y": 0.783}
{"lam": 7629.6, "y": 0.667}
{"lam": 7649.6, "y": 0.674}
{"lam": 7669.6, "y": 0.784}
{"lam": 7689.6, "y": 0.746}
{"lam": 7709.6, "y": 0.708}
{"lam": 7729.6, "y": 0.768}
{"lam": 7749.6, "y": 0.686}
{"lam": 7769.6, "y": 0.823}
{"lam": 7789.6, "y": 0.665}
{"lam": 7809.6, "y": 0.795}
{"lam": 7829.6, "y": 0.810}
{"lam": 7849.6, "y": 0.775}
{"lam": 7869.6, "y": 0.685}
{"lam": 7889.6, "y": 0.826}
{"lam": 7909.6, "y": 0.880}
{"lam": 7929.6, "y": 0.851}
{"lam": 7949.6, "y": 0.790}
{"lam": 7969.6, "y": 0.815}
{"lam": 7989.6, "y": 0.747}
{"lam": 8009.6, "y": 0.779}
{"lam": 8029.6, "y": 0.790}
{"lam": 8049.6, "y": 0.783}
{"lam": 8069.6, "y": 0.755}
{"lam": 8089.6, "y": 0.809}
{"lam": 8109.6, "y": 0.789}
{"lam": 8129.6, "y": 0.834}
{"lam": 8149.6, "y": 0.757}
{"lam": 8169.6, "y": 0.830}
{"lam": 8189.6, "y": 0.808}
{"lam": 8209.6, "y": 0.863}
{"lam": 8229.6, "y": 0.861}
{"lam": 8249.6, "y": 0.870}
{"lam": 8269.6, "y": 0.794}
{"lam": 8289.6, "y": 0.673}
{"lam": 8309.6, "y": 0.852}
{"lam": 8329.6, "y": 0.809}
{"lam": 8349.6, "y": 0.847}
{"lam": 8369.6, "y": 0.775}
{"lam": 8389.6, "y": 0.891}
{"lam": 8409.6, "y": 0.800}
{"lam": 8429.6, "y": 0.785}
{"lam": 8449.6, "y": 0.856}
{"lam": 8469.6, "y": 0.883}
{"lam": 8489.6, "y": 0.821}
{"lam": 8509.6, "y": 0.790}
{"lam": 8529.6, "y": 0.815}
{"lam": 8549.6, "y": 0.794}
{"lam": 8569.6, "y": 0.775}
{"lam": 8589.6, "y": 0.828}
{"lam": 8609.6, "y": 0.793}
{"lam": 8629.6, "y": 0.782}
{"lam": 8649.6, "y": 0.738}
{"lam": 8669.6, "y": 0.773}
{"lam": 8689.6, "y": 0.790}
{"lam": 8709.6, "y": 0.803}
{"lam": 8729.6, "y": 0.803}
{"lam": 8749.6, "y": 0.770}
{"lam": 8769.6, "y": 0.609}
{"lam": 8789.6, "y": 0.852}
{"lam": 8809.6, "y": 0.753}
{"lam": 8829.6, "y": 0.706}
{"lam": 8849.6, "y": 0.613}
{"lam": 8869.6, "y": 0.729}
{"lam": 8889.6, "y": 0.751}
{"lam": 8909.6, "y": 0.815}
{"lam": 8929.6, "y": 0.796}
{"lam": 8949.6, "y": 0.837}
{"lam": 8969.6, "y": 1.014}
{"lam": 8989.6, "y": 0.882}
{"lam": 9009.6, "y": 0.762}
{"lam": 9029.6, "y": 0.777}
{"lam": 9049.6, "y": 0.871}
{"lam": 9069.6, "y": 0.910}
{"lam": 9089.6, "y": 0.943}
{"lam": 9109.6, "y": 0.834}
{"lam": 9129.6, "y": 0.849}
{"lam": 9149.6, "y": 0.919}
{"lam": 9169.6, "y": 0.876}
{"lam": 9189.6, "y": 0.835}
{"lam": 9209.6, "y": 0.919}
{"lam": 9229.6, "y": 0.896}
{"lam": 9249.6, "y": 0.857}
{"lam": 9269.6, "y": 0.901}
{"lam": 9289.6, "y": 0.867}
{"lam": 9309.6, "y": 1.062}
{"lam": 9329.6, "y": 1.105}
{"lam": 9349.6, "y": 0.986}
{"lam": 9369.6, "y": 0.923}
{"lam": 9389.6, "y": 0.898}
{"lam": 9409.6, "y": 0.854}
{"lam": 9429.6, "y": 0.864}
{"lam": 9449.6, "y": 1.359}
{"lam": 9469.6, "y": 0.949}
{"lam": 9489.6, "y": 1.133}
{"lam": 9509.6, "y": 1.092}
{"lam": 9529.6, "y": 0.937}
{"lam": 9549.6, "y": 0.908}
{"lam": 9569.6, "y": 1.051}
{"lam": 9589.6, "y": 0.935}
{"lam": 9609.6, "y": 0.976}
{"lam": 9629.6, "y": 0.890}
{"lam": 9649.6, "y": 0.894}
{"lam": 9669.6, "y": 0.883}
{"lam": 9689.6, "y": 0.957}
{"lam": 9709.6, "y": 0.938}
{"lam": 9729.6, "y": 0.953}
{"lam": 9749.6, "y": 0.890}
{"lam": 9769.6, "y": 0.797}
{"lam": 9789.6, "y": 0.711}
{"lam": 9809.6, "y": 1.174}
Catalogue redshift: 0.711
